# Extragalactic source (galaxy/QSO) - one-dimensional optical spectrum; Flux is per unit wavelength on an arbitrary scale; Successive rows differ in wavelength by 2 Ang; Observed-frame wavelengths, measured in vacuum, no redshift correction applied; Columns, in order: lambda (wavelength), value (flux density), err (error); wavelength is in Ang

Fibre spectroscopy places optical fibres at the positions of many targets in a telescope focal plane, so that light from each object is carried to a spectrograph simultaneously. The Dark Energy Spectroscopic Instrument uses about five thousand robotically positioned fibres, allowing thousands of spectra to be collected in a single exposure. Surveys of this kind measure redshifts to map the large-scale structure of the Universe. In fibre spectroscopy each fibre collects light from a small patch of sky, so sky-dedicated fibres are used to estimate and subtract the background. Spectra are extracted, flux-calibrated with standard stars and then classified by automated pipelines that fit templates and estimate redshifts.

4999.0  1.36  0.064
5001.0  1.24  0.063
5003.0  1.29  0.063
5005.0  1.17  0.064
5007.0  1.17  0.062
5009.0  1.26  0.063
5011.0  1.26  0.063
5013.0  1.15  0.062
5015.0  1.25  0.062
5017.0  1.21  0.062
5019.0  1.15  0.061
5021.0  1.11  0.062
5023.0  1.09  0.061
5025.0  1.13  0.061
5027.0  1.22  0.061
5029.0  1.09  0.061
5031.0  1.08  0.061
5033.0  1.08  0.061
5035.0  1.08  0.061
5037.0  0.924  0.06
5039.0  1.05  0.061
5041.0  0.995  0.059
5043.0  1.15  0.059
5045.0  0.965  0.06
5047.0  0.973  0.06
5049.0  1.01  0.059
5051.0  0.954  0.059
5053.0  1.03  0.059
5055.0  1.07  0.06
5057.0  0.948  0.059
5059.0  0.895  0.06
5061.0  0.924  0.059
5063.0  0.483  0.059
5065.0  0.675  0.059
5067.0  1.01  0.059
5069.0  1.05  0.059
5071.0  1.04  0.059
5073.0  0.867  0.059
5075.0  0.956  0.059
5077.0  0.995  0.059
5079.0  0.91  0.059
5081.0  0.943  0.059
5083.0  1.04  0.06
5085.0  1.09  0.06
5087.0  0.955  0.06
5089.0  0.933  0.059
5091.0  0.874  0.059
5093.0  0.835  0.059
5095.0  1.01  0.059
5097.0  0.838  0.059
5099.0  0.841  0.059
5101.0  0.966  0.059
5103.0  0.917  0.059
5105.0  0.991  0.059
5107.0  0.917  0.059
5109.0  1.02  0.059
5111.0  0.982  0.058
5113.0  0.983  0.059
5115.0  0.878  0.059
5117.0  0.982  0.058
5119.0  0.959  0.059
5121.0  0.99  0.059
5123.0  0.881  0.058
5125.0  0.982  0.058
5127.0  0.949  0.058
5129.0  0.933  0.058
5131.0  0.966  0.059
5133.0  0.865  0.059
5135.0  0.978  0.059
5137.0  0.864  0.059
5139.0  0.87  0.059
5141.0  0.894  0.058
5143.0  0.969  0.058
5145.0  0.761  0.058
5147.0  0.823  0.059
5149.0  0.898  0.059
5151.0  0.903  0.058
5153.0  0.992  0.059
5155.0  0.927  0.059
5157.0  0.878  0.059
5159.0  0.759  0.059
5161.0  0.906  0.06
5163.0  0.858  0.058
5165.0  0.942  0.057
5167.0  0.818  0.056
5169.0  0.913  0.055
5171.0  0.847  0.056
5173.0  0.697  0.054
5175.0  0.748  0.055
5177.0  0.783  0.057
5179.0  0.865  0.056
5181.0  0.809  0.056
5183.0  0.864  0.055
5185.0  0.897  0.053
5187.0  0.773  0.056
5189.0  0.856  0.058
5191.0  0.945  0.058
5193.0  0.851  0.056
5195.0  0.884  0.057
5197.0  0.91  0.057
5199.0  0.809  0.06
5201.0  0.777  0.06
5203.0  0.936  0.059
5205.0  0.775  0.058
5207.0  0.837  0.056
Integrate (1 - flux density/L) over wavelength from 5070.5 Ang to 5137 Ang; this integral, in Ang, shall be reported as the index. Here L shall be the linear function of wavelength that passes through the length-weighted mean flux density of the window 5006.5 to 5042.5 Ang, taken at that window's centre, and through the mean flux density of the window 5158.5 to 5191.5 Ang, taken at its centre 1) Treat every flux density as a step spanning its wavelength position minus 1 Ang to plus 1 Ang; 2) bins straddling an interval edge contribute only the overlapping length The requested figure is 2.0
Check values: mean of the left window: 1.13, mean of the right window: 0.84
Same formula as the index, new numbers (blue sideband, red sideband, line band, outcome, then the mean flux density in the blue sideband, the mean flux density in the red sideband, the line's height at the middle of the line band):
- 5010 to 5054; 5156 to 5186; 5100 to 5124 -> -0.3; 1.09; 0.839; 0.945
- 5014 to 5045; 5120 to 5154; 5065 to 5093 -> 1.6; 1.1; 0.913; 1.02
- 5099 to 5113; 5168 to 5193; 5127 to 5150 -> 0.2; 0.958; 0.834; 0.904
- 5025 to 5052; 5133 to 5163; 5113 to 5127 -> -0.3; 1.05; 0.886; 0.927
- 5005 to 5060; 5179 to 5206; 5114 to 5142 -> 0.6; 1.09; 0.853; 0.947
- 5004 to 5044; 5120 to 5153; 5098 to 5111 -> 0.4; 1.13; 0.91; 0.973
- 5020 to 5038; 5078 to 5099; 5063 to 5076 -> 1.1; 1.09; 0.938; 0.986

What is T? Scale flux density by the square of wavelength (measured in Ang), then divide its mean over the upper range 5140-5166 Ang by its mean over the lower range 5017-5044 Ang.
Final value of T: 0.9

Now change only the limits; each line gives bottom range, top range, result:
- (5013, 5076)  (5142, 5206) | 0.89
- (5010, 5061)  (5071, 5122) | 0.91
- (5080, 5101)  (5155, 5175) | 0.93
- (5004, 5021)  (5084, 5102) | 0.80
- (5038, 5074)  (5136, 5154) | 0.97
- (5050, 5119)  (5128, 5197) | 0.96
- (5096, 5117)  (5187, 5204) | 0.96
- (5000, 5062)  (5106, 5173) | 0.87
